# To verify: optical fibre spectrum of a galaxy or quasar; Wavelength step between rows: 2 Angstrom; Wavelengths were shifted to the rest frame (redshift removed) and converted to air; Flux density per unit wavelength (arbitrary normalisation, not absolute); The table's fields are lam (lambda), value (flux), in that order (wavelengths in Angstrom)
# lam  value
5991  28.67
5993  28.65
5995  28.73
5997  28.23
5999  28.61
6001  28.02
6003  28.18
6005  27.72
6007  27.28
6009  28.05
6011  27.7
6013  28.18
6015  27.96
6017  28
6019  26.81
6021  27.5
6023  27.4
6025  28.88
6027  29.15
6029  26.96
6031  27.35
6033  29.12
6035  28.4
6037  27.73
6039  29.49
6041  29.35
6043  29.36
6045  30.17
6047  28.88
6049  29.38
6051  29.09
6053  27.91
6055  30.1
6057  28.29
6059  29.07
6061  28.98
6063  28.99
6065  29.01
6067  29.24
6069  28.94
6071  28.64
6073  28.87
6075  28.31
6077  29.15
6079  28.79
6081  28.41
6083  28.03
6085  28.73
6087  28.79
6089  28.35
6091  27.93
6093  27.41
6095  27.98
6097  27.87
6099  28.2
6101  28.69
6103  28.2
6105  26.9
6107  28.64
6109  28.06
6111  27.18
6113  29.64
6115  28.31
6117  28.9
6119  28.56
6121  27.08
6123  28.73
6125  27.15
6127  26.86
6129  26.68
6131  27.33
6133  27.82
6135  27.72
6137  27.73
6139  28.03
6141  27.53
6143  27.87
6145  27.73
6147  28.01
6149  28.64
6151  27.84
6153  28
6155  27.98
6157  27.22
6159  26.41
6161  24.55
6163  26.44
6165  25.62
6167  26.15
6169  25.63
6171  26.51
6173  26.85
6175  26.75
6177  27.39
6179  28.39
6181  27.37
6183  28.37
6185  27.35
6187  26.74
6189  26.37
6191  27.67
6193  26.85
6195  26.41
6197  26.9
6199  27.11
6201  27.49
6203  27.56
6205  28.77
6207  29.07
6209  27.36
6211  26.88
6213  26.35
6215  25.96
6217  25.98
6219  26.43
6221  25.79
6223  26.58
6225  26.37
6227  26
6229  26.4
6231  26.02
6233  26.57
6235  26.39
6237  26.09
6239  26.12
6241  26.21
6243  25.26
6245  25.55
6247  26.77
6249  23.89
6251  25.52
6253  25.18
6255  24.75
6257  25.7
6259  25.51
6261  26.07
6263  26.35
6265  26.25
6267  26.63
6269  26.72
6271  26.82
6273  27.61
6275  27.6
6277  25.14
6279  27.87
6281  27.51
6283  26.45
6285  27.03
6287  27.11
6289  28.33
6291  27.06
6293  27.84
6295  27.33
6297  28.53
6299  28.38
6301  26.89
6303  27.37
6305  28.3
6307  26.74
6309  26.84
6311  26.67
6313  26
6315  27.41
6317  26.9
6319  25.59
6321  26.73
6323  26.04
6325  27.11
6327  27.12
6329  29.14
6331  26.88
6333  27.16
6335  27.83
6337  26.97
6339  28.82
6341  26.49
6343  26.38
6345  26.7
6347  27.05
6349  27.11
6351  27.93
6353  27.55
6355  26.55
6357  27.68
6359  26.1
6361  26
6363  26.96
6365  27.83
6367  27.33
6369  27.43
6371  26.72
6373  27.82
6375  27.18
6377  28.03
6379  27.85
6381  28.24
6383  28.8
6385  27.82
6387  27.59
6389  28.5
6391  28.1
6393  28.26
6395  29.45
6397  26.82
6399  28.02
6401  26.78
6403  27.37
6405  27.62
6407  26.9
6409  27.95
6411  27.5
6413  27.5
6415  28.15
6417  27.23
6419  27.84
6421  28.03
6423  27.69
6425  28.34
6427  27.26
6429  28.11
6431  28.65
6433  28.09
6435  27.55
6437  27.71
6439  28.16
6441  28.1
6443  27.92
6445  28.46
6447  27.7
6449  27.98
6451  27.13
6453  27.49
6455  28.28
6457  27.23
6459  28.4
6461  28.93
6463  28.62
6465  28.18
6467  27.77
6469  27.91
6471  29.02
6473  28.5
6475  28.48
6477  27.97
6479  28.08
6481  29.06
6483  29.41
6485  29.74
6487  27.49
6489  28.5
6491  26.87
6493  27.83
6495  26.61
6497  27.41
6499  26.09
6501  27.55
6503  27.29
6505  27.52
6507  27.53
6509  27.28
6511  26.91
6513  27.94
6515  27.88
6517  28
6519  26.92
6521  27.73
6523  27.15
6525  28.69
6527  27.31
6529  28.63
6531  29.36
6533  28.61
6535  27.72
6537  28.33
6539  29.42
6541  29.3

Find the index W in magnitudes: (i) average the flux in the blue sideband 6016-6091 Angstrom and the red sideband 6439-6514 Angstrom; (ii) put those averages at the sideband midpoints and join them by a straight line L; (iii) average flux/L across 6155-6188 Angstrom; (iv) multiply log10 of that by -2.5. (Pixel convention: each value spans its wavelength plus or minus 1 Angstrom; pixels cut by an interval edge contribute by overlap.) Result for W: 0.07 mag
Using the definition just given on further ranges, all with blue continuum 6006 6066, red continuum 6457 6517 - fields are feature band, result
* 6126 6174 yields 0.048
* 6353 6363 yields 0.055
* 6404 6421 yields 0.016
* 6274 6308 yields 0.031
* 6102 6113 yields 0.017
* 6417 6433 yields 0.003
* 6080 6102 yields 0.008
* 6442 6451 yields 0.003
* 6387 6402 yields 0.004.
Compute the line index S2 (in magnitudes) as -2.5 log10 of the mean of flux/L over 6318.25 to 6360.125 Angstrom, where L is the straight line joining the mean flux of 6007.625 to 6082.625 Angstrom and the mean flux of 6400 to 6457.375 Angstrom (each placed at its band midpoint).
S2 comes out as 0.033 mag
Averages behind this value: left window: 28.6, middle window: 27.1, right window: 27.8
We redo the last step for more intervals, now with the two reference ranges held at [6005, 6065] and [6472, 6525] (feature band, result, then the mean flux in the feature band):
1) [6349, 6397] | 0.01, 27.6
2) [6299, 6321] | 0.04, 26.9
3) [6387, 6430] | 0.01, 27.8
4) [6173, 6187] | 0.03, 27.5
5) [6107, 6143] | 0.02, 27.9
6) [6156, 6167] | 0.09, 26.1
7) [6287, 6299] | 0.01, 27.8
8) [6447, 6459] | 0.01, 27.7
